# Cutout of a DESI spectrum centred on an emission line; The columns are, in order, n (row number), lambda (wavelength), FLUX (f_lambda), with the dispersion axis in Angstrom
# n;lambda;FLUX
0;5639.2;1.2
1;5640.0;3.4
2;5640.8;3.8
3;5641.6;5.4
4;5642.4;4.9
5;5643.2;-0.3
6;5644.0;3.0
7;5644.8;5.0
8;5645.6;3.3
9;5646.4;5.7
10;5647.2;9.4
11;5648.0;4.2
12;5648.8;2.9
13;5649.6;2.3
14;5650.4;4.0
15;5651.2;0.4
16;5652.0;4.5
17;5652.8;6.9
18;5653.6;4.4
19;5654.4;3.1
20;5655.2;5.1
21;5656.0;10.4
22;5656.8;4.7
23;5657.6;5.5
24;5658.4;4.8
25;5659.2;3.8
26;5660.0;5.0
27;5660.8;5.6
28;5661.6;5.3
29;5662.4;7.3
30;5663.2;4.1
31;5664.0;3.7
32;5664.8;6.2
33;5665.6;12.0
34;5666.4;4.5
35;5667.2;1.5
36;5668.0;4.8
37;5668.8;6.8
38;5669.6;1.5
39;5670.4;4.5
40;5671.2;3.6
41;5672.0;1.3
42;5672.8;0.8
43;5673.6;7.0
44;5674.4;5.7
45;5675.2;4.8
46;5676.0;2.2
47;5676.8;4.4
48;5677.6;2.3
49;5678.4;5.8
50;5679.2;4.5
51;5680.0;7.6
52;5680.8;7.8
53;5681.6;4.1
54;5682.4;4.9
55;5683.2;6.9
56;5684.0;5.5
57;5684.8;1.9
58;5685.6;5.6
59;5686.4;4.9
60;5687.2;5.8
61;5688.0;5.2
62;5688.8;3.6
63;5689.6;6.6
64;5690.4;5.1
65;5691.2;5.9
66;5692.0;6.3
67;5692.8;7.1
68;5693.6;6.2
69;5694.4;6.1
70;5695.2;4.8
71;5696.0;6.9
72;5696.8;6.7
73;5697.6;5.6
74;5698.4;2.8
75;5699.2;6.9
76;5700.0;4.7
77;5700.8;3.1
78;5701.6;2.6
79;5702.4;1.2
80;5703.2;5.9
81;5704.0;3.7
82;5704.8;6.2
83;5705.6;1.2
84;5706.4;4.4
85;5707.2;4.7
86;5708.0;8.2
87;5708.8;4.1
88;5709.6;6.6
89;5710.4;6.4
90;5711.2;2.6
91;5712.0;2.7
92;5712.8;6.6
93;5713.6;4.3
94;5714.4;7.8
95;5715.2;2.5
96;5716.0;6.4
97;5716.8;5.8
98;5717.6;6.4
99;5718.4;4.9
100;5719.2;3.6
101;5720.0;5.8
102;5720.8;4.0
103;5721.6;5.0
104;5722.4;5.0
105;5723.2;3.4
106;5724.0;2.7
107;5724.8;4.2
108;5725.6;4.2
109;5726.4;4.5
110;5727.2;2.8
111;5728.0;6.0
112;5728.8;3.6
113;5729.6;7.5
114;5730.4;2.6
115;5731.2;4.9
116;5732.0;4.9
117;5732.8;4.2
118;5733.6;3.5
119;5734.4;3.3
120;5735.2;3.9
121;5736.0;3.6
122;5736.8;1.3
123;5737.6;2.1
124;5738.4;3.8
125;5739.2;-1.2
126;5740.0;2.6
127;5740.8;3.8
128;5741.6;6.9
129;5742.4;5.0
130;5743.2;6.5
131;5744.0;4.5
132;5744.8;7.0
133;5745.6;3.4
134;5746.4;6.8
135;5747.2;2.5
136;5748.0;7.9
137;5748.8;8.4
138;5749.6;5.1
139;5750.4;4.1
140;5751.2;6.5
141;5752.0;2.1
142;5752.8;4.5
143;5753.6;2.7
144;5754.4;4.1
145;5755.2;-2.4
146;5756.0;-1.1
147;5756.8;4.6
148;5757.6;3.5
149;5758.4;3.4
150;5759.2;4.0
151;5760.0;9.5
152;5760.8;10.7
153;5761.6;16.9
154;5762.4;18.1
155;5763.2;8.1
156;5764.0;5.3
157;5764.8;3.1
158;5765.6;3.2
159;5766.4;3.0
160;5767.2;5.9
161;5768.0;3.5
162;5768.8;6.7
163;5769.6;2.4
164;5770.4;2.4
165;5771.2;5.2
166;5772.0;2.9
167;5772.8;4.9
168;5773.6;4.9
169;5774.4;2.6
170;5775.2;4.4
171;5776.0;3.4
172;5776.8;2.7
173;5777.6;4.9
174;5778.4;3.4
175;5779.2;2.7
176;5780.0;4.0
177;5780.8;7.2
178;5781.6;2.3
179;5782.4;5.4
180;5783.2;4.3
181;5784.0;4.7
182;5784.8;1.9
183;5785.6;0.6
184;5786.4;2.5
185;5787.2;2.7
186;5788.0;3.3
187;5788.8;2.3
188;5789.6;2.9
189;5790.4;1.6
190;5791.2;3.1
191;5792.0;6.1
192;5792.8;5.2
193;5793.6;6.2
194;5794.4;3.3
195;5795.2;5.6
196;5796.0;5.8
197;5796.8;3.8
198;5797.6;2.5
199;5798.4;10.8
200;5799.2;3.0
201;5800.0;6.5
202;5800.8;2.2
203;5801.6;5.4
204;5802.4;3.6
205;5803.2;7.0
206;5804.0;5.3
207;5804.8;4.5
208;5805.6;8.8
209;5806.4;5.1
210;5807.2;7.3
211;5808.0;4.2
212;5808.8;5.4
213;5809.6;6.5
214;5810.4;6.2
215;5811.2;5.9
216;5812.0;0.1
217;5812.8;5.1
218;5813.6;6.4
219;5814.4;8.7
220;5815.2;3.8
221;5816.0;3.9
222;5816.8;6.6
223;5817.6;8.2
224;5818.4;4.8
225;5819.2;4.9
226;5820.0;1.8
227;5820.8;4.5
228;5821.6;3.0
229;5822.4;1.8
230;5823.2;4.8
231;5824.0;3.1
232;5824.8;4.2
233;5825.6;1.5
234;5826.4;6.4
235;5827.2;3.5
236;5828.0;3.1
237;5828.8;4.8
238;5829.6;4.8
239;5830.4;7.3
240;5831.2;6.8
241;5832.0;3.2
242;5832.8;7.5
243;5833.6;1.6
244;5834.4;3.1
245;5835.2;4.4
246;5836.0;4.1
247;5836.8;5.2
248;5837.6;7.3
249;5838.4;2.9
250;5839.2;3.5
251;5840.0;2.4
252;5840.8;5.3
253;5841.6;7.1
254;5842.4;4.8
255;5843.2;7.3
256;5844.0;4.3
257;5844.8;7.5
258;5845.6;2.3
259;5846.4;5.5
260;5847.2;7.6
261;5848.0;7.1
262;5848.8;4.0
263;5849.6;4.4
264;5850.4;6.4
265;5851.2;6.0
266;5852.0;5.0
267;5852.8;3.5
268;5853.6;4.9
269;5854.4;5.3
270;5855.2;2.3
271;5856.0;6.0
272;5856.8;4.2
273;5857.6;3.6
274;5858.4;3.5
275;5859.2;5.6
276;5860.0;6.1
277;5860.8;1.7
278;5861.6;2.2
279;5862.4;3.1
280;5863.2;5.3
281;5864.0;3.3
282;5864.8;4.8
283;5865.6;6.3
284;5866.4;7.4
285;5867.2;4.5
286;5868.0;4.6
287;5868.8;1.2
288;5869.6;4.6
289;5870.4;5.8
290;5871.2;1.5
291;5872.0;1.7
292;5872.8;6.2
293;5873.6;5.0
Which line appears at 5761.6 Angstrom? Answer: H-beta 4861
